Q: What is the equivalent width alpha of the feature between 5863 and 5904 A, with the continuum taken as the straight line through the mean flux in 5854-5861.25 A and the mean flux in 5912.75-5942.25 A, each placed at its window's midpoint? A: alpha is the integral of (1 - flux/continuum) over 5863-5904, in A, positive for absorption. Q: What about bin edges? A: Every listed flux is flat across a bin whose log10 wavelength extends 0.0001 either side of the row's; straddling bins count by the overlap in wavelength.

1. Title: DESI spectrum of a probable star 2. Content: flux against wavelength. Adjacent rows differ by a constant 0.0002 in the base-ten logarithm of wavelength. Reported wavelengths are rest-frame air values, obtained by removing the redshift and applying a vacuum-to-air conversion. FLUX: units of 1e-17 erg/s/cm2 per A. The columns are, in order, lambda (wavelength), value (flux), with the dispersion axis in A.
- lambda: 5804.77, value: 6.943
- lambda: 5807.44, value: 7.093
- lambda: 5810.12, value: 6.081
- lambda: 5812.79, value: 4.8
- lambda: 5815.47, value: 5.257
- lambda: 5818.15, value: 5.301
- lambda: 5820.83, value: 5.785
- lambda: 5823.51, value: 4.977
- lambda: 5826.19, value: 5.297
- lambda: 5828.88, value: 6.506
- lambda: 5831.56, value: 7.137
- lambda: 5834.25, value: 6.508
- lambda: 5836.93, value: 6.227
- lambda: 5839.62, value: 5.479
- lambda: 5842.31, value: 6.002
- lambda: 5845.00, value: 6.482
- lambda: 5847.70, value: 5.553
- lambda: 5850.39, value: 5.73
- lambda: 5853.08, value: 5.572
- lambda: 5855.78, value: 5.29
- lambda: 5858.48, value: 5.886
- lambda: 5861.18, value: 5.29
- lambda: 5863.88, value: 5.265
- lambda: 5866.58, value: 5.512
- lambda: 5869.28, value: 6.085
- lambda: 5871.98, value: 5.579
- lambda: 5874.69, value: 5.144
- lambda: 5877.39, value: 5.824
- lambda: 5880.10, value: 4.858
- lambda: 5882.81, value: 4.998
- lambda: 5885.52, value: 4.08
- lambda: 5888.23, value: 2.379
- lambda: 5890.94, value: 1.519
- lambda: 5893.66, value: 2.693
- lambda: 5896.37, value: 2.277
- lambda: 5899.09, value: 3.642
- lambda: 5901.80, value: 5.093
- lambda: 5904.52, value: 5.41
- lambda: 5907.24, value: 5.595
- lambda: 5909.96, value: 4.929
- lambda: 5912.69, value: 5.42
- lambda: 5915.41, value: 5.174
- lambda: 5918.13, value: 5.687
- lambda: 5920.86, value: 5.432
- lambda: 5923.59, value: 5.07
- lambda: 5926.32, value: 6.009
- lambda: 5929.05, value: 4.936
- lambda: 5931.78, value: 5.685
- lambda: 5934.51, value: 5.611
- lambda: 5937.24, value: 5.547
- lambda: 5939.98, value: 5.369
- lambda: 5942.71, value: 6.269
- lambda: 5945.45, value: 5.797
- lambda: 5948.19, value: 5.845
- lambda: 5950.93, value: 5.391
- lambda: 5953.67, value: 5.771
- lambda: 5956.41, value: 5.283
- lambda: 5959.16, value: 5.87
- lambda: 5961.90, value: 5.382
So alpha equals 8.70 A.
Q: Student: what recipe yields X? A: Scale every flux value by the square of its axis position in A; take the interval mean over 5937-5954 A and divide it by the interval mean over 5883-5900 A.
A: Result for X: 2.01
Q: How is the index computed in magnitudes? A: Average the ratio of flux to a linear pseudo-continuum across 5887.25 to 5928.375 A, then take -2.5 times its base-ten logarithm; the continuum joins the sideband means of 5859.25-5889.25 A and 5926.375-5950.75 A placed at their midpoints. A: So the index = 0.21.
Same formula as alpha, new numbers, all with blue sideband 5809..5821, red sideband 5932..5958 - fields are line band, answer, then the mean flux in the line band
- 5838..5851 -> -0.96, 5.86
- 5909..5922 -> 0.60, 5.34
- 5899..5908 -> 0.81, 5.08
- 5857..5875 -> -0.19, 5.56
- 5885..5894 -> 4.89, 2.53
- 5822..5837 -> -1.84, 6.1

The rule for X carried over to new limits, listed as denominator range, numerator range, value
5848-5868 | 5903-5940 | 1.00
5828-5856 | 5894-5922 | 0.81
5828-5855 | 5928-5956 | 0.95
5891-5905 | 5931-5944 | 1.64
